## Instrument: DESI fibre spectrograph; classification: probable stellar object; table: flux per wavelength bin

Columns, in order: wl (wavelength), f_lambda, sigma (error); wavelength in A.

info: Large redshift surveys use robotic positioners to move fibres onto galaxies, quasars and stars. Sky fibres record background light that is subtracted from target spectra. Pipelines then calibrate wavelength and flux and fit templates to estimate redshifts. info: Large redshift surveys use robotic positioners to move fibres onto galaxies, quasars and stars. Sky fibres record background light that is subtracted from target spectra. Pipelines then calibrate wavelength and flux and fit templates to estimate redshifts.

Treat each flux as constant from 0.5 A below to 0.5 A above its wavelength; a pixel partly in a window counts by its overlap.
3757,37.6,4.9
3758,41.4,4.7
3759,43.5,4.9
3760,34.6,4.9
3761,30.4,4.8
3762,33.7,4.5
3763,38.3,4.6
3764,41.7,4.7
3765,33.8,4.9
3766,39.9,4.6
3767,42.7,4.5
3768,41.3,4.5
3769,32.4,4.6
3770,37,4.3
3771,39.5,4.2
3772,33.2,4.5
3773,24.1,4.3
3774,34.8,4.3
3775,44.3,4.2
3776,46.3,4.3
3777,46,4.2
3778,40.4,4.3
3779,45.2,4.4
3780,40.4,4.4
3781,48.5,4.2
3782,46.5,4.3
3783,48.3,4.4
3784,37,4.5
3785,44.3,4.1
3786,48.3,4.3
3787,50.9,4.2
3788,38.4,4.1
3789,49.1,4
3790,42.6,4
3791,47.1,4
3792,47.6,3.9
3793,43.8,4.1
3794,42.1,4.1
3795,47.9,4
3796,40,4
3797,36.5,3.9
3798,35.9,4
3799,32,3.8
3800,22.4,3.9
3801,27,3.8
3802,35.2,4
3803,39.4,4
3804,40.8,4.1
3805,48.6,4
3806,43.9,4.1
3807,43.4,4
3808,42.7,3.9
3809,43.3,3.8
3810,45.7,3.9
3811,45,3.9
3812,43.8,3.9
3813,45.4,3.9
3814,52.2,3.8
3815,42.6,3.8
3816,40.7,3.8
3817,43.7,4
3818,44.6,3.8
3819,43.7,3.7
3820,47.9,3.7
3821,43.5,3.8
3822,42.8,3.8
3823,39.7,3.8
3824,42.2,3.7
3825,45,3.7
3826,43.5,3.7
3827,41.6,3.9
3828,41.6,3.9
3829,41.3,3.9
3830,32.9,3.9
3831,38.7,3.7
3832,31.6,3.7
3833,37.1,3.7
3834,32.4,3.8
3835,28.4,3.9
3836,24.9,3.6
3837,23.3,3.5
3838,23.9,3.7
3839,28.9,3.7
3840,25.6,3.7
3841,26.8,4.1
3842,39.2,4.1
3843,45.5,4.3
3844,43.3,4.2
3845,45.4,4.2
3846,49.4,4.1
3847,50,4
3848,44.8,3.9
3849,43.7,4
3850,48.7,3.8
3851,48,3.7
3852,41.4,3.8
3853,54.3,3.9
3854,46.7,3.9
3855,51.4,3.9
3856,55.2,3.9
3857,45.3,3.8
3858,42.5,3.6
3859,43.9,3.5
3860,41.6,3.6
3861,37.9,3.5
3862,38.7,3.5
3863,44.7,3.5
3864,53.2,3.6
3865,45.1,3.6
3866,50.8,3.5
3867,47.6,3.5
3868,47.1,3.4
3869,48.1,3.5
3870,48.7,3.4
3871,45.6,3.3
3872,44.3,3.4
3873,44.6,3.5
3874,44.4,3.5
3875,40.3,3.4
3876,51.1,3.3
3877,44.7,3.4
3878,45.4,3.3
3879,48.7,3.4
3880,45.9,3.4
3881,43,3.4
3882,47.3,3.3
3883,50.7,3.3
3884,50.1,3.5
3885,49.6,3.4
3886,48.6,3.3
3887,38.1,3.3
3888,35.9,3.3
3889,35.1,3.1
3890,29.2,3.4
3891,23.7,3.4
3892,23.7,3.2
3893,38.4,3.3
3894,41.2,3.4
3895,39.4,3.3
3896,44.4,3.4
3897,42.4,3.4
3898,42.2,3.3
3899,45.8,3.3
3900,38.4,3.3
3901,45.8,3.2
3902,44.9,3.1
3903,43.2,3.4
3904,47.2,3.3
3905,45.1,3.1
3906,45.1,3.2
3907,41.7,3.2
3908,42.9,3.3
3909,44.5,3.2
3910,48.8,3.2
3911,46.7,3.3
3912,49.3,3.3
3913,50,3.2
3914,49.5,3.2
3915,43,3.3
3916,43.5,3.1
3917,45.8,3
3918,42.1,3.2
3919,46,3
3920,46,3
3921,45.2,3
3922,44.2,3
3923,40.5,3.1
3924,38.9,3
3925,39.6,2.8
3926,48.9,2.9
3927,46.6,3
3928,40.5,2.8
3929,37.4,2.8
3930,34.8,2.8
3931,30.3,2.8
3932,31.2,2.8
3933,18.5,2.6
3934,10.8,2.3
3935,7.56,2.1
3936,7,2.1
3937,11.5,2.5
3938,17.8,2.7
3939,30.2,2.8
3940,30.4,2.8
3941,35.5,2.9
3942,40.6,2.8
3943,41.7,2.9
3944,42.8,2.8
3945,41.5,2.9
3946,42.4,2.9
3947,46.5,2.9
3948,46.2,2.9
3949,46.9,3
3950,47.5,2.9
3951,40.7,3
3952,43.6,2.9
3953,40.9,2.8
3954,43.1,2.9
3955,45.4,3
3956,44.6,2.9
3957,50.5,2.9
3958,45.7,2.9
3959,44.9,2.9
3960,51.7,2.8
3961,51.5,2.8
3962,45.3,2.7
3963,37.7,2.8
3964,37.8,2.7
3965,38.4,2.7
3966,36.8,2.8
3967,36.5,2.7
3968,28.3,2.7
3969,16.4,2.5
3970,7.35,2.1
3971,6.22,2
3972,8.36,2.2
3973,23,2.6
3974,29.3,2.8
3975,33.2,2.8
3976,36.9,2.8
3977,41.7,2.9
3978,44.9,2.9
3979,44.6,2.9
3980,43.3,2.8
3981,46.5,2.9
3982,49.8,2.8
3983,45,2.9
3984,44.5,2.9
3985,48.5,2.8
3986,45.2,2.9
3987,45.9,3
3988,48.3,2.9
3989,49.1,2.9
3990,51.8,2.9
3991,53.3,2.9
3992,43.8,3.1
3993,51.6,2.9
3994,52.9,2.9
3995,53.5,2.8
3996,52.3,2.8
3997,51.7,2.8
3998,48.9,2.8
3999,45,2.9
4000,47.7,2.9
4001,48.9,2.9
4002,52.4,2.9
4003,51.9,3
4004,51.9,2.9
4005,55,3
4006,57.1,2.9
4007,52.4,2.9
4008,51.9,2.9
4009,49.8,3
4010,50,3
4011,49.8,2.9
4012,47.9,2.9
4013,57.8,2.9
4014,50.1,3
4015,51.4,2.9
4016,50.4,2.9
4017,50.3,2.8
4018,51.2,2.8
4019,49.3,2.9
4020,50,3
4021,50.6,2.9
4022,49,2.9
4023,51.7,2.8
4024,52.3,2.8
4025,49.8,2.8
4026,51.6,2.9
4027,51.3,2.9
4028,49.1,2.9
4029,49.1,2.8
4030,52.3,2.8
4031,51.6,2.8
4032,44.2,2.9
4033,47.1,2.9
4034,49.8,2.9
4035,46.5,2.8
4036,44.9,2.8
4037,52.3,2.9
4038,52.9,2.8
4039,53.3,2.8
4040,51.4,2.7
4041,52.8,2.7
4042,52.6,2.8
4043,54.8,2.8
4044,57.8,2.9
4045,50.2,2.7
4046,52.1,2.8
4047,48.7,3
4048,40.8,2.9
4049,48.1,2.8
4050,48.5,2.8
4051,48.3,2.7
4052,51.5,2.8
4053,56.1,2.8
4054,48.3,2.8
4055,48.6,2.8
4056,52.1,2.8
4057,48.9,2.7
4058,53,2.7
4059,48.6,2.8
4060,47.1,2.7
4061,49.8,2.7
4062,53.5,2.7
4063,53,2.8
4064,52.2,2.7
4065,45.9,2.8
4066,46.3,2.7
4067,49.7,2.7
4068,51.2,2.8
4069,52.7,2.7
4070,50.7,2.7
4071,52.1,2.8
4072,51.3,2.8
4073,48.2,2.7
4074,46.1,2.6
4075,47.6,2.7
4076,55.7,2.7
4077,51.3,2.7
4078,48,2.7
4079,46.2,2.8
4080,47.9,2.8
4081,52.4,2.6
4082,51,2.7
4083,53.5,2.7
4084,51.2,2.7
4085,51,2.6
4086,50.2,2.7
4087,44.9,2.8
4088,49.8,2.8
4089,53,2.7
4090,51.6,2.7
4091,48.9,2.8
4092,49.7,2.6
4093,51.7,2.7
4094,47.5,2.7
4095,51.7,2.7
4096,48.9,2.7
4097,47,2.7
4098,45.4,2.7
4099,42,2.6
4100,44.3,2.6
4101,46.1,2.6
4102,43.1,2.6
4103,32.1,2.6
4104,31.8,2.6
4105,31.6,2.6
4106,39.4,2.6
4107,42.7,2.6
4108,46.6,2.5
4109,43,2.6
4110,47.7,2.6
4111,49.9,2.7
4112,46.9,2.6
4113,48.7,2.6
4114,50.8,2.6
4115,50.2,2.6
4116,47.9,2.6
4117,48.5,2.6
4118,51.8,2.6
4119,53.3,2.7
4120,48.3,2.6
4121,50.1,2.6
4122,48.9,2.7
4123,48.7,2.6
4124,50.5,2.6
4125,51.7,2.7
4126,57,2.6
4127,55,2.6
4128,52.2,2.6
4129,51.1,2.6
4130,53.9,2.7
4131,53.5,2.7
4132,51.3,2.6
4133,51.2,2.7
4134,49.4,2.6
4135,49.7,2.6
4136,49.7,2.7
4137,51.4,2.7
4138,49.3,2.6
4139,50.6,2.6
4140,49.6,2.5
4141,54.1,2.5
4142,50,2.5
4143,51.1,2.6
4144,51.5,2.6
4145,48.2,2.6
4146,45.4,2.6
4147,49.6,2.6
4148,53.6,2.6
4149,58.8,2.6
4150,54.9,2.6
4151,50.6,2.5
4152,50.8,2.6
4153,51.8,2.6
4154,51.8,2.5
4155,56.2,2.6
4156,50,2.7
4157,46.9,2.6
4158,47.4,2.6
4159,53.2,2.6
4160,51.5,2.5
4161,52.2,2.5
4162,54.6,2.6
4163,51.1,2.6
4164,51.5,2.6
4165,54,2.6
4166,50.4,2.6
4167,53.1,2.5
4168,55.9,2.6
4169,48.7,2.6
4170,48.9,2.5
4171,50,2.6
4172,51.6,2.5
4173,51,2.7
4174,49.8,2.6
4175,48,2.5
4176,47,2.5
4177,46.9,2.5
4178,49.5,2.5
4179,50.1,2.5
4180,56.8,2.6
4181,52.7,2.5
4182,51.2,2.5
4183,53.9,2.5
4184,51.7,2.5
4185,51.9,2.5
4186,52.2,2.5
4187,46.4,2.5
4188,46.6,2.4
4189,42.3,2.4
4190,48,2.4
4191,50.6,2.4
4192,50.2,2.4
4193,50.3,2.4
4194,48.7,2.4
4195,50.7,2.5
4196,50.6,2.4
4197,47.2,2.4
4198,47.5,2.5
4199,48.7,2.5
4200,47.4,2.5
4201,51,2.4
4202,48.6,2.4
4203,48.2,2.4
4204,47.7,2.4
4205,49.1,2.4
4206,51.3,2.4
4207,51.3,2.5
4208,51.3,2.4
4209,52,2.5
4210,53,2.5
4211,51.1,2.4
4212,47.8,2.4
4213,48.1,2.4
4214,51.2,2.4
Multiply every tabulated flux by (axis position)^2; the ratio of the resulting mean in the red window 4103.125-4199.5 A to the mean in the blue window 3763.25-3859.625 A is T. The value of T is 1.44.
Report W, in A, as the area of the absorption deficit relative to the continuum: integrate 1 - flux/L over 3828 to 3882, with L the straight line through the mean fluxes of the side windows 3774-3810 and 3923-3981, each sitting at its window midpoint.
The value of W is -3.9 A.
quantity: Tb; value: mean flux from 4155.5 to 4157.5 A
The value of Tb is 48.5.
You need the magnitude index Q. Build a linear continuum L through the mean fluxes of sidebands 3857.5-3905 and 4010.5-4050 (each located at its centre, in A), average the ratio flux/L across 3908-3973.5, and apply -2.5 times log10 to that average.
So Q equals 0.227 mag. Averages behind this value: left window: 43.3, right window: 50.4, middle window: 37.3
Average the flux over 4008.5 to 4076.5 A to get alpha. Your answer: 50.3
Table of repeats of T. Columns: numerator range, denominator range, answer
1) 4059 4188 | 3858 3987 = 1.37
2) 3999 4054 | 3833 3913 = 1.29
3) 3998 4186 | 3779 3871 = 1.36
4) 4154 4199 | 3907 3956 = 1.47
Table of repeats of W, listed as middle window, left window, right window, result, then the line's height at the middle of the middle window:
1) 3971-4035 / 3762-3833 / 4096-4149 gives -2.3 A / 45.7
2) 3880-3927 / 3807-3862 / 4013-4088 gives 1.3 A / 44.2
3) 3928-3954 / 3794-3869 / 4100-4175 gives 6.5 A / 44.3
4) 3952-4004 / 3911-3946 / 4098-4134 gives -3.6 A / 39.3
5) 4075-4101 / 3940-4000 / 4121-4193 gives -1.0 A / 47.5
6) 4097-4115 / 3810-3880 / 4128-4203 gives 2.1 A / 49.1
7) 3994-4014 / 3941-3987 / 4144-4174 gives -4.5 A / 41.9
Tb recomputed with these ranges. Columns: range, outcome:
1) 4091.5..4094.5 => 49.6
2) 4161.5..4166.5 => 52.3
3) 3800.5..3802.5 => 31.1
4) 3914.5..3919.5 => 44.1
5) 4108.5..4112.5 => 46.9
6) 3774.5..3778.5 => 44.2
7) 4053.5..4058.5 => 50.2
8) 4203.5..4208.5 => 50.1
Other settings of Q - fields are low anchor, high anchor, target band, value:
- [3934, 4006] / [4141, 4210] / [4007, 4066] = -0.16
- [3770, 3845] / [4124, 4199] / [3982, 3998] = -0.08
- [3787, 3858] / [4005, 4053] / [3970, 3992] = 0.23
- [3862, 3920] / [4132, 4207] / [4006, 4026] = -0.09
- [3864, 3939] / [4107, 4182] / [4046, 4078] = -0.06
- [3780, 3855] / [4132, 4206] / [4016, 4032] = -0.08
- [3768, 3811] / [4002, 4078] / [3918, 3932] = 0.13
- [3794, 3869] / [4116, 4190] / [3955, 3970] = 0.15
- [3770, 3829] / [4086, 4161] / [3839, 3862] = -0.01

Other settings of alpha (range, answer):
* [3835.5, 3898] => 42.4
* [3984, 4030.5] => 50.5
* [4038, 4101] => 50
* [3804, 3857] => 41.6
